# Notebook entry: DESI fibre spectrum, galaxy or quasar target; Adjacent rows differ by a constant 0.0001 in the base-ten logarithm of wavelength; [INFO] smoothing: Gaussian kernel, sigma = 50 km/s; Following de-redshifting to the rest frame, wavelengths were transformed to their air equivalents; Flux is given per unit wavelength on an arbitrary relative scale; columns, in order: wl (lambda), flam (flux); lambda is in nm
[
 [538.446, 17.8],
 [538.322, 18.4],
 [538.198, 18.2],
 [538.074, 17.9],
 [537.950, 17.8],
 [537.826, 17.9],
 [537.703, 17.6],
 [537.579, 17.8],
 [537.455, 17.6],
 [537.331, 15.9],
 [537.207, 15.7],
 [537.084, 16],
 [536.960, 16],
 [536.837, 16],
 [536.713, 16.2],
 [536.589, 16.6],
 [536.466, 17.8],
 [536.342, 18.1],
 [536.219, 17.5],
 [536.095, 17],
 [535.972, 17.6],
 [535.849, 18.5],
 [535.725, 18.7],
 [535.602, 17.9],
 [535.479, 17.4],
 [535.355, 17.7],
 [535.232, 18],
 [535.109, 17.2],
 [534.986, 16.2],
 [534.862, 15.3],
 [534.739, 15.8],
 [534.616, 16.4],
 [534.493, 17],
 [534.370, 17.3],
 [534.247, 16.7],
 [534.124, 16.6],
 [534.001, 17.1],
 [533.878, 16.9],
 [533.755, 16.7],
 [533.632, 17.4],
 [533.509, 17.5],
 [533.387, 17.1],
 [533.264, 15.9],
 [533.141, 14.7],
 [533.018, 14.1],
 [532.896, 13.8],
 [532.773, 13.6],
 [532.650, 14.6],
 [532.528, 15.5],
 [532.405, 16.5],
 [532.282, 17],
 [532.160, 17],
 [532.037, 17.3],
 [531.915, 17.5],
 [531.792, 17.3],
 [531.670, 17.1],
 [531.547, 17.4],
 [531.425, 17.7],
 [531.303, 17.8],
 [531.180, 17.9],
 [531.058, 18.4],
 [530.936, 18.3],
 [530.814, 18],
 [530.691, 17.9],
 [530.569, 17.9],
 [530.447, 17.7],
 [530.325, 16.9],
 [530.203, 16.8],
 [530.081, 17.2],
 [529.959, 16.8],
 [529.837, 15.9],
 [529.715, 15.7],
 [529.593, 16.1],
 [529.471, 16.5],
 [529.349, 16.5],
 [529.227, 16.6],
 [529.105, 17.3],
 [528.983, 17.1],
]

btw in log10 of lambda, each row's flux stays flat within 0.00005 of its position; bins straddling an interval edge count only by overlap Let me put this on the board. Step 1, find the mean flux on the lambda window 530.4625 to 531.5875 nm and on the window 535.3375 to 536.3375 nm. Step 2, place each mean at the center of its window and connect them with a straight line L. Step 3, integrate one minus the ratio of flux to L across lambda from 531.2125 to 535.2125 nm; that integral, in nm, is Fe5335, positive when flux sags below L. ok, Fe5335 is 0.32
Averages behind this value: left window 17.9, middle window 16.5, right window 17.8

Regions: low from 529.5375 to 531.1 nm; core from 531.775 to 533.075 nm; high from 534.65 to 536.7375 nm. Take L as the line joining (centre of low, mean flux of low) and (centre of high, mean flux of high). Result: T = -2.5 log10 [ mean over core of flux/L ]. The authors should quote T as 0.09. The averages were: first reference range 17.2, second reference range 17.3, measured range 15.8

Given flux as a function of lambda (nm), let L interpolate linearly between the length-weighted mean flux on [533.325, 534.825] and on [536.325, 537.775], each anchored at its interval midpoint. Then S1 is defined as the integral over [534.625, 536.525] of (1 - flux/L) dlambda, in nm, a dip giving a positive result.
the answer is -0.06 nm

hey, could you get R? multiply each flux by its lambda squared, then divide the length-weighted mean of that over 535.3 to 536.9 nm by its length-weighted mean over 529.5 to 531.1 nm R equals 1.0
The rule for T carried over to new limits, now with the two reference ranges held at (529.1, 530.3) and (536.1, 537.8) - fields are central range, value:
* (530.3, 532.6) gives -0.05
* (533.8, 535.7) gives -0.01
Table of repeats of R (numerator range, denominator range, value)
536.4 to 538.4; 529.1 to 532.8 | 1.03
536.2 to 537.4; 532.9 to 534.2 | 1.03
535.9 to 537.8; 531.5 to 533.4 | 1.08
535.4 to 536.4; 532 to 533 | 1.16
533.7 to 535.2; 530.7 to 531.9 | 0.95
